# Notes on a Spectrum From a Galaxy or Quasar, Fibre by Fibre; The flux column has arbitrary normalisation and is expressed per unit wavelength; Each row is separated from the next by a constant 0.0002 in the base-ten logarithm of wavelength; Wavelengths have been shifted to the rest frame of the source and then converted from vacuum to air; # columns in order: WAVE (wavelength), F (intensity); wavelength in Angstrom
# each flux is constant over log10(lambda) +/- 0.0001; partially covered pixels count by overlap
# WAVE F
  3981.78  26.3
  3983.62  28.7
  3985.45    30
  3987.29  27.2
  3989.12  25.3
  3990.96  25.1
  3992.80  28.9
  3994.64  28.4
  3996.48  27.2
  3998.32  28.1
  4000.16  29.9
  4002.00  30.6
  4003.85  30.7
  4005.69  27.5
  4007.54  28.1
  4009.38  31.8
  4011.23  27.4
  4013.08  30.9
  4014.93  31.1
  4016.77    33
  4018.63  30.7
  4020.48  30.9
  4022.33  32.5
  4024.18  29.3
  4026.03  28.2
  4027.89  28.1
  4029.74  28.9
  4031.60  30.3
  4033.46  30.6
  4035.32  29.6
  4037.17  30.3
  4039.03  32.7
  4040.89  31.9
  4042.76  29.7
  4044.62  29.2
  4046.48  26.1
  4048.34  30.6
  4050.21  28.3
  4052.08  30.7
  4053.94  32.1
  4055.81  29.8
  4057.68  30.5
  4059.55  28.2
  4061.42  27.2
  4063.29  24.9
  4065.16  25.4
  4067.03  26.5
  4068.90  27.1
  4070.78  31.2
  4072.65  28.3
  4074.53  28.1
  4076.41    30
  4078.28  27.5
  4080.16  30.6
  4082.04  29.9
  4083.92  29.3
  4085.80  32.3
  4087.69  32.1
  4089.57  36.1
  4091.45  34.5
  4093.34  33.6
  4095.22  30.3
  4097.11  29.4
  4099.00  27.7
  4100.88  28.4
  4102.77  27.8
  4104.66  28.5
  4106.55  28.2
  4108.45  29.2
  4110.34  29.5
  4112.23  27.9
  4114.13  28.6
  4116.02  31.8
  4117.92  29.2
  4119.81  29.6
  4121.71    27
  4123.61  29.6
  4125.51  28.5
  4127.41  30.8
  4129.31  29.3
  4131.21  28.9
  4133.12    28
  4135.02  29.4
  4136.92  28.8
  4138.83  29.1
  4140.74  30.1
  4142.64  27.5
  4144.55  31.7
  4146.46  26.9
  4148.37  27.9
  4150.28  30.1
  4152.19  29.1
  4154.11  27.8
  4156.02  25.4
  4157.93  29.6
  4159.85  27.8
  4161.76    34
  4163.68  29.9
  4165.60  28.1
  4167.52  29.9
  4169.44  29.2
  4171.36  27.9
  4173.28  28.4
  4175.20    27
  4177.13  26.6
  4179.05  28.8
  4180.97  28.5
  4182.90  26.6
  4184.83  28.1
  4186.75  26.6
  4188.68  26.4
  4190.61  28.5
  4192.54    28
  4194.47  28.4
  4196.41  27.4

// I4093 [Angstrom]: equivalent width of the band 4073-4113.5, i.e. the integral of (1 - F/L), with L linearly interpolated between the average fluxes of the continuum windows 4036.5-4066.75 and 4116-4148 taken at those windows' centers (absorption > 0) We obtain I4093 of -1.2 Angstrom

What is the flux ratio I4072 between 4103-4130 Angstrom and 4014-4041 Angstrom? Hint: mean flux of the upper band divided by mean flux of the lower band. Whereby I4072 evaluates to 1.0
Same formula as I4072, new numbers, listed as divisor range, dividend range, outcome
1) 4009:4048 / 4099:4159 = 0.96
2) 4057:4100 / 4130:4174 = 0.98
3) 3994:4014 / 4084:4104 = 1.07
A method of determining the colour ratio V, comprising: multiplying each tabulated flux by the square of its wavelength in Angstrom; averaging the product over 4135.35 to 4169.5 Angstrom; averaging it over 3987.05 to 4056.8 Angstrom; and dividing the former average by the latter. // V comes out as 1.05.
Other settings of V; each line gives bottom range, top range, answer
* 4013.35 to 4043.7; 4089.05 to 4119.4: 1.02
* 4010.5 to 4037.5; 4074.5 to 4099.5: 1.06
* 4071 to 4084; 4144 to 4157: 1.00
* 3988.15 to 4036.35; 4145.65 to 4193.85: 1.04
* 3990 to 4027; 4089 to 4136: 1.06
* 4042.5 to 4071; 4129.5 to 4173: 1.06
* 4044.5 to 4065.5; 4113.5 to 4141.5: 1.06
